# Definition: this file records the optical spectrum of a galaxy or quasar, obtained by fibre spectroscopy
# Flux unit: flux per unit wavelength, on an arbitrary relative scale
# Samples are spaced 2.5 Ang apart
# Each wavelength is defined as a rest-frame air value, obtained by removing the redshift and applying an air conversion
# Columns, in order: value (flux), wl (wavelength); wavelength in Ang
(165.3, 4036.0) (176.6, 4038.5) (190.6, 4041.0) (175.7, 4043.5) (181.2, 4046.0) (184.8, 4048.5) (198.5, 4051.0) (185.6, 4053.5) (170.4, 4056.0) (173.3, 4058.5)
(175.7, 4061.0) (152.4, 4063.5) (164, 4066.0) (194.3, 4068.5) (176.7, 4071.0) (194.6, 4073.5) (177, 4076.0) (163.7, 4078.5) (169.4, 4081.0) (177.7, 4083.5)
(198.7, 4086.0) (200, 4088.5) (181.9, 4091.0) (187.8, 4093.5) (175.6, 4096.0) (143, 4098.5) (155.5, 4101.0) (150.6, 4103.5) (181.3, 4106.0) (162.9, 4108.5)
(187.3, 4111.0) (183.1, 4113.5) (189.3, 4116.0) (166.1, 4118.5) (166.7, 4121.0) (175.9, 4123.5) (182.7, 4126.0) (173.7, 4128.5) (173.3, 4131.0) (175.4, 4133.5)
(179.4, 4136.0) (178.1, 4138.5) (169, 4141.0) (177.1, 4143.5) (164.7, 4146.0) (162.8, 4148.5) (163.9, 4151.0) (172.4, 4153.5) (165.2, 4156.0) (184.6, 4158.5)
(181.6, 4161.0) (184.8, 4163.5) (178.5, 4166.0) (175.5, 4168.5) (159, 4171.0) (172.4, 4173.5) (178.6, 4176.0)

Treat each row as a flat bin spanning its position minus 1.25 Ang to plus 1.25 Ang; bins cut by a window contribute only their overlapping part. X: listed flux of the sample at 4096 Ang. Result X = 175.6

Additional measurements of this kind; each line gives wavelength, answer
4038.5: 176.6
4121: 166.7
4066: 164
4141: 169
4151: 163.9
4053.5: 185.6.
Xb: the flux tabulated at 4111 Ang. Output 187.3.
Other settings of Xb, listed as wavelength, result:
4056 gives 170.4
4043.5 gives 175.7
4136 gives 179.4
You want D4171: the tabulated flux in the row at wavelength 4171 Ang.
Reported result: 159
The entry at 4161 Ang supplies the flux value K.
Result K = 181.6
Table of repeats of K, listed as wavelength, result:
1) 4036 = 165.3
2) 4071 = 176.7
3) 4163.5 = 184.8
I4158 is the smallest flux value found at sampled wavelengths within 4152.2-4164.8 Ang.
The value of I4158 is 165.2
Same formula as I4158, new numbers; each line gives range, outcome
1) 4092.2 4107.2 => 143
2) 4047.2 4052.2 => 184.8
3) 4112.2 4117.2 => 183.1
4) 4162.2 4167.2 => 178.5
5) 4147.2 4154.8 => 162.8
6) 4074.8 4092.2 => 163.7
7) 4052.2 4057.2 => 170.4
